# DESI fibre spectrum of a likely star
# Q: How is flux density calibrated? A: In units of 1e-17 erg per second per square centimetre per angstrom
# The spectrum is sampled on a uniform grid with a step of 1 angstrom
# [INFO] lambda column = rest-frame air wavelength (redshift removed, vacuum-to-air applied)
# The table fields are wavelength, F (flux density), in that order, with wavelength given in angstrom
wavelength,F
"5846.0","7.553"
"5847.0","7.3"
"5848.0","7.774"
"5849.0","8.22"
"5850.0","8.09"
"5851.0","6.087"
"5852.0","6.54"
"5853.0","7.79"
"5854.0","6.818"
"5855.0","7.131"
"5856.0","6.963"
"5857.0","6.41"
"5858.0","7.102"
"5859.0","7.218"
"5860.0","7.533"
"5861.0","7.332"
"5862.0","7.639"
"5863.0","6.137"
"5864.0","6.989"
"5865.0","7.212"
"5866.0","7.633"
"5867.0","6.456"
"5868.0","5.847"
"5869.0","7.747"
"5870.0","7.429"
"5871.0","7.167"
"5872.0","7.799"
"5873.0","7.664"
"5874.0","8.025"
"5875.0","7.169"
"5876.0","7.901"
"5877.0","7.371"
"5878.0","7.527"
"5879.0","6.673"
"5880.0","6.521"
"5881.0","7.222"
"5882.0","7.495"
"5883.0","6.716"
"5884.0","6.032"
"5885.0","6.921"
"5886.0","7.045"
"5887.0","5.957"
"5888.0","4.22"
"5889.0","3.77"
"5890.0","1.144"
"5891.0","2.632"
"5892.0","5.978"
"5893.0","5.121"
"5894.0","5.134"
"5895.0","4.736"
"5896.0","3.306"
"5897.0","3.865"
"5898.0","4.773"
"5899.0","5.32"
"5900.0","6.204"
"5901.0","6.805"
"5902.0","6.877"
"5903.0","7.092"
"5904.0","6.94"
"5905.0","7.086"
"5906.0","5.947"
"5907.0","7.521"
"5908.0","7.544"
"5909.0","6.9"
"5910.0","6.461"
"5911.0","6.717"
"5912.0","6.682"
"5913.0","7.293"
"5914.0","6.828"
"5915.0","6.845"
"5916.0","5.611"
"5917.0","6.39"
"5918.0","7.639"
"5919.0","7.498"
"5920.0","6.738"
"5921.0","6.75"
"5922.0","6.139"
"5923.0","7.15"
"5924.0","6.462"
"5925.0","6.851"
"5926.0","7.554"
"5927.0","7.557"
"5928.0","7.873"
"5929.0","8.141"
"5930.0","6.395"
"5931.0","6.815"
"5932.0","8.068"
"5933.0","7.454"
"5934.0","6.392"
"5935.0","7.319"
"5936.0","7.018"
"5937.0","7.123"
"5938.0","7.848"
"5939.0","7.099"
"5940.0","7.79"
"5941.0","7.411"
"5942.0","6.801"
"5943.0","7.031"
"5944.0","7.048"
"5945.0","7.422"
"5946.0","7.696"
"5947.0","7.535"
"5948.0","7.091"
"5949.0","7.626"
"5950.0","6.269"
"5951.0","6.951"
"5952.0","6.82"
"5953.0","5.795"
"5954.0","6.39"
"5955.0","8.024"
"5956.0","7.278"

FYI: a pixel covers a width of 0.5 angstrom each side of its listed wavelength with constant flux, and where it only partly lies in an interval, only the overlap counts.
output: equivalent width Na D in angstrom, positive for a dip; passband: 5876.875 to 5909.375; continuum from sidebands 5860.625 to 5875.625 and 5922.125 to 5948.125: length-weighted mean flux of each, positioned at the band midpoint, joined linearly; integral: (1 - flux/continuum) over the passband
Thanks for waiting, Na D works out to 6.1 angstrom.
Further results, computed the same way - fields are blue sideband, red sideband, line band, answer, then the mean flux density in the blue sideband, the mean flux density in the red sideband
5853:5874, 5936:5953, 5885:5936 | 6.3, 7.15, 7.17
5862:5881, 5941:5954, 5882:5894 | 3.4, 7.19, 7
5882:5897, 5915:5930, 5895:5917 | -1.0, 4.96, 7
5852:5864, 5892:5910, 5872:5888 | -1.2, 7.07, 5.97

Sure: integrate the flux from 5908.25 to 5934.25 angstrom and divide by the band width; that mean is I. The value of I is 6.98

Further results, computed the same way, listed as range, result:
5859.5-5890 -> 6.81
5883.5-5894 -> 4.89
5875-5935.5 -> 6.41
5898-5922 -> 6.71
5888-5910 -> 5.46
